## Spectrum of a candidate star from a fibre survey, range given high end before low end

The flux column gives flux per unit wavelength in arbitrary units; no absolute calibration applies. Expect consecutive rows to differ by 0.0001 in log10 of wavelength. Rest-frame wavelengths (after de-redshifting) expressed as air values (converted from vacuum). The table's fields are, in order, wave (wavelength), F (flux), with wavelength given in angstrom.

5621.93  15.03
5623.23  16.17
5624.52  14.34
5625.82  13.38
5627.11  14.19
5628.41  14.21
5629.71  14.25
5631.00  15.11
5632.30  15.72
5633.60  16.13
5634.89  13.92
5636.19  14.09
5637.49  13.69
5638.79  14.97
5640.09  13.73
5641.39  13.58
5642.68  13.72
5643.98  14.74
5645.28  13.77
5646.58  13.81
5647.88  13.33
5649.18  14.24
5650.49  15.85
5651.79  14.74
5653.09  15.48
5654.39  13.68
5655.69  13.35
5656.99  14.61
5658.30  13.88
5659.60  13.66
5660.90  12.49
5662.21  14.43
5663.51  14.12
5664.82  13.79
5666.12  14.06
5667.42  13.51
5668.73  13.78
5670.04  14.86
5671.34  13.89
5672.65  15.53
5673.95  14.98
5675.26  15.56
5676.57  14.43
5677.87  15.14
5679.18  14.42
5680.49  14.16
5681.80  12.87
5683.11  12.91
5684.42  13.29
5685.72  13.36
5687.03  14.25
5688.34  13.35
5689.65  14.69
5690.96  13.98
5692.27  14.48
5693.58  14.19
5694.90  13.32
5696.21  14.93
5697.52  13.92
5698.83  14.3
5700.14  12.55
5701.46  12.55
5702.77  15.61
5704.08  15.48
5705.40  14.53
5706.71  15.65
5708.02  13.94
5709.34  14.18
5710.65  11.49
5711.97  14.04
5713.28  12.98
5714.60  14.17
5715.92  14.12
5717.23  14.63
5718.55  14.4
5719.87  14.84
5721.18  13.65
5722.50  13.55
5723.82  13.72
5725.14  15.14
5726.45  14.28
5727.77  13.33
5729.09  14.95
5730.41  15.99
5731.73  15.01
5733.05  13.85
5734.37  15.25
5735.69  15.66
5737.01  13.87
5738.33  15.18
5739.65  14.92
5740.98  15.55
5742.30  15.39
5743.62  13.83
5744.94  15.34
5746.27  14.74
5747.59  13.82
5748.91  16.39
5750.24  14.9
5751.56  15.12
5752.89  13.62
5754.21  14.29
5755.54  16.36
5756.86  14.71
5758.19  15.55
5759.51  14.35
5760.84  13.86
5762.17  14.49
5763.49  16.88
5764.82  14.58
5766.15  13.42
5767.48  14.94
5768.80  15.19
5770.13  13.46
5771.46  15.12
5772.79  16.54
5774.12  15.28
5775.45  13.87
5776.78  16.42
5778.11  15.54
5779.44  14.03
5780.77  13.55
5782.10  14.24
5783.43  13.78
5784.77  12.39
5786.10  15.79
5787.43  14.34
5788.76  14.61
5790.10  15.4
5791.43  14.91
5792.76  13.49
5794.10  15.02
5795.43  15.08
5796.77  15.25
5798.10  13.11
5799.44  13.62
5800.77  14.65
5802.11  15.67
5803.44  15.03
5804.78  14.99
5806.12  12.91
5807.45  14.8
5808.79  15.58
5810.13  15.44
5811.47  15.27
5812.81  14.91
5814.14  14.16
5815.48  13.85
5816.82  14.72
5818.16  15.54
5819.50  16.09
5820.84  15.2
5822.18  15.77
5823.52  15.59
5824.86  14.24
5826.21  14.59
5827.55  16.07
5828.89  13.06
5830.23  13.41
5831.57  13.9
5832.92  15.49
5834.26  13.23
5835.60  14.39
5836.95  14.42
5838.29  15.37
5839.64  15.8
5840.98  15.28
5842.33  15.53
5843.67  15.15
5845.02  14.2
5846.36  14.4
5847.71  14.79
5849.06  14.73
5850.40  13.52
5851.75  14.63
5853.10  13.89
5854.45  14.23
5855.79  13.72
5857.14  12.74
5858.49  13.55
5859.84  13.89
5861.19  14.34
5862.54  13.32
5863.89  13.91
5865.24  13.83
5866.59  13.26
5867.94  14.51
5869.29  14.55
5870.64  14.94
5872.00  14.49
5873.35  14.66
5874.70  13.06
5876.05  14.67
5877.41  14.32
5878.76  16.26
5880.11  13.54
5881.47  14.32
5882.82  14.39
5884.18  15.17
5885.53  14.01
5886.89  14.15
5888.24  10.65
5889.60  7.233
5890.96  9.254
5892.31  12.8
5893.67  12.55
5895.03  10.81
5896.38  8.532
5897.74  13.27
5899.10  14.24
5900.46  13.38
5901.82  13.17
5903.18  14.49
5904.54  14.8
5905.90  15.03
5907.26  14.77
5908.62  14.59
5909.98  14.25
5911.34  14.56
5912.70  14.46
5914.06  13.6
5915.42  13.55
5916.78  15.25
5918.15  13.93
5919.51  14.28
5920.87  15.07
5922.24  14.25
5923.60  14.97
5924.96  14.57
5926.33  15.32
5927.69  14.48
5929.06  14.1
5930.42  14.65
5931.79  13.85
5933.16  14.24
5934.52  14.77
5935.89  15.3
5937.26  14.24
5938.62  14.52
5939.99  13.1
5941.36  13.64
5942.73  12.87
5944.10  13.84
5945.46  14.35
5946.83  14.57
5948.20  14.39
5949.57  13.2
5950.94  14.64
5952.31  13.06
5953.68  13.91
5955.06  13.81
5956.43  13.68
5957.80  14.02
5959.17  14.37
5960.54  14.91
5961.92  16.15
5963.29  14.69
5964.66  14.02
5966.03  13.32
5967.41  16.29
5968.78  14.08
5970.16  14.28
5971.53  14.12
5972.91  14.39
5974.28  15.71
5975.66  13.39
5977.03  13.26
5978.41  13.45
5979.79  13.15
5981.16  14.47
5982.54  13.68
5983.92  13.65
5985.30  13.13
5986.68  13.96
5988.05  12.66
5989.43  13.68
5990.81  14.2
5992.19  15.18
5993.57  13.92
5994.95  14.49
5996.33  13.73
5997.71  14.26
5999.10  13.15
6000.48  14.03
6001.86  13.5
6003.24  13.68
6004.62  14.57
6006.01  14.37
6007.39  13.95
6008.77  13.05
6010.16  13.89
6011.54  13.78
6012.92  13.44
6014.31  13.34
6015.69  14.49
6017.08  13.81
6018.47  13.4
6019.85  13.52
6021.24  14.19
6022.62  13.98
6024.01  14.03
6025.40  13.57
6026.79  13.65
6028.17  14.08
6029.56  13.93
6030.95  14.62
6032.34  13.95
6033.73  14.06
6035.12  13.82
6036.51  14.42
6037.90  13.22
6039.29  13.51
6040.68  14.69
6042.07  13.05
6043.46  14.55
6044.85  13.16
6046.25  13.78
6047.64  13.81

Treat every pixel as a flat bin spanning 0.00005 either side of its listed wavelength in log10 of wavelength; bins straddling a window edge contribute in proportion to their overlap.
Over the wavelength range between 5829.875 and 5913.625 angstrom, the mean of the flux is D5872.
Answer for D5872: 13.9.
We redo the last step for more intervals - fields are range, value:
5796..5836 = 14.7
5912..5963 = 14.3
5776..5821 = 14.7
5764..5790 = 14.6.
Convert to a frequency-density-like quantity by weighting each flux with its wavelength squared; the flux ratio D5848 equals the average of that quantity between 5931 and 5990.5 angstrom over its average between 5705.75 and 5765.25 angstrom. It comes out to 1.0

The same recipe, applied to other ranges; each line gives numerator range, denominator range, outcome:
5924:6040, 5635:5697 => 1.11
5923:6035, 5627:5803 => 1.07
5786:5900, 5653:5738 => 1.05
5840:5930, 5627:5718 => 1.06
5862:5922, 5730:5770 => 0.96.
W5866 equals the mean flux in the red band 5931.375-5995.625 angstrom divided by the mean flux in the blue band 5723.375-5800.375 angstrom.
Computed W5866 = 0.96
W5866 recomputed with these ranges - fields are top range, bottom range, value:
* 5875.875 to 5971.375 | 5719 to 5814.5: 0.95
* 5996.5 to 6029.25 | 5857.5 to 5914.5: 1.02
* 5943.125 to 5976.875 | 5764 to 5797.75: 0.97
